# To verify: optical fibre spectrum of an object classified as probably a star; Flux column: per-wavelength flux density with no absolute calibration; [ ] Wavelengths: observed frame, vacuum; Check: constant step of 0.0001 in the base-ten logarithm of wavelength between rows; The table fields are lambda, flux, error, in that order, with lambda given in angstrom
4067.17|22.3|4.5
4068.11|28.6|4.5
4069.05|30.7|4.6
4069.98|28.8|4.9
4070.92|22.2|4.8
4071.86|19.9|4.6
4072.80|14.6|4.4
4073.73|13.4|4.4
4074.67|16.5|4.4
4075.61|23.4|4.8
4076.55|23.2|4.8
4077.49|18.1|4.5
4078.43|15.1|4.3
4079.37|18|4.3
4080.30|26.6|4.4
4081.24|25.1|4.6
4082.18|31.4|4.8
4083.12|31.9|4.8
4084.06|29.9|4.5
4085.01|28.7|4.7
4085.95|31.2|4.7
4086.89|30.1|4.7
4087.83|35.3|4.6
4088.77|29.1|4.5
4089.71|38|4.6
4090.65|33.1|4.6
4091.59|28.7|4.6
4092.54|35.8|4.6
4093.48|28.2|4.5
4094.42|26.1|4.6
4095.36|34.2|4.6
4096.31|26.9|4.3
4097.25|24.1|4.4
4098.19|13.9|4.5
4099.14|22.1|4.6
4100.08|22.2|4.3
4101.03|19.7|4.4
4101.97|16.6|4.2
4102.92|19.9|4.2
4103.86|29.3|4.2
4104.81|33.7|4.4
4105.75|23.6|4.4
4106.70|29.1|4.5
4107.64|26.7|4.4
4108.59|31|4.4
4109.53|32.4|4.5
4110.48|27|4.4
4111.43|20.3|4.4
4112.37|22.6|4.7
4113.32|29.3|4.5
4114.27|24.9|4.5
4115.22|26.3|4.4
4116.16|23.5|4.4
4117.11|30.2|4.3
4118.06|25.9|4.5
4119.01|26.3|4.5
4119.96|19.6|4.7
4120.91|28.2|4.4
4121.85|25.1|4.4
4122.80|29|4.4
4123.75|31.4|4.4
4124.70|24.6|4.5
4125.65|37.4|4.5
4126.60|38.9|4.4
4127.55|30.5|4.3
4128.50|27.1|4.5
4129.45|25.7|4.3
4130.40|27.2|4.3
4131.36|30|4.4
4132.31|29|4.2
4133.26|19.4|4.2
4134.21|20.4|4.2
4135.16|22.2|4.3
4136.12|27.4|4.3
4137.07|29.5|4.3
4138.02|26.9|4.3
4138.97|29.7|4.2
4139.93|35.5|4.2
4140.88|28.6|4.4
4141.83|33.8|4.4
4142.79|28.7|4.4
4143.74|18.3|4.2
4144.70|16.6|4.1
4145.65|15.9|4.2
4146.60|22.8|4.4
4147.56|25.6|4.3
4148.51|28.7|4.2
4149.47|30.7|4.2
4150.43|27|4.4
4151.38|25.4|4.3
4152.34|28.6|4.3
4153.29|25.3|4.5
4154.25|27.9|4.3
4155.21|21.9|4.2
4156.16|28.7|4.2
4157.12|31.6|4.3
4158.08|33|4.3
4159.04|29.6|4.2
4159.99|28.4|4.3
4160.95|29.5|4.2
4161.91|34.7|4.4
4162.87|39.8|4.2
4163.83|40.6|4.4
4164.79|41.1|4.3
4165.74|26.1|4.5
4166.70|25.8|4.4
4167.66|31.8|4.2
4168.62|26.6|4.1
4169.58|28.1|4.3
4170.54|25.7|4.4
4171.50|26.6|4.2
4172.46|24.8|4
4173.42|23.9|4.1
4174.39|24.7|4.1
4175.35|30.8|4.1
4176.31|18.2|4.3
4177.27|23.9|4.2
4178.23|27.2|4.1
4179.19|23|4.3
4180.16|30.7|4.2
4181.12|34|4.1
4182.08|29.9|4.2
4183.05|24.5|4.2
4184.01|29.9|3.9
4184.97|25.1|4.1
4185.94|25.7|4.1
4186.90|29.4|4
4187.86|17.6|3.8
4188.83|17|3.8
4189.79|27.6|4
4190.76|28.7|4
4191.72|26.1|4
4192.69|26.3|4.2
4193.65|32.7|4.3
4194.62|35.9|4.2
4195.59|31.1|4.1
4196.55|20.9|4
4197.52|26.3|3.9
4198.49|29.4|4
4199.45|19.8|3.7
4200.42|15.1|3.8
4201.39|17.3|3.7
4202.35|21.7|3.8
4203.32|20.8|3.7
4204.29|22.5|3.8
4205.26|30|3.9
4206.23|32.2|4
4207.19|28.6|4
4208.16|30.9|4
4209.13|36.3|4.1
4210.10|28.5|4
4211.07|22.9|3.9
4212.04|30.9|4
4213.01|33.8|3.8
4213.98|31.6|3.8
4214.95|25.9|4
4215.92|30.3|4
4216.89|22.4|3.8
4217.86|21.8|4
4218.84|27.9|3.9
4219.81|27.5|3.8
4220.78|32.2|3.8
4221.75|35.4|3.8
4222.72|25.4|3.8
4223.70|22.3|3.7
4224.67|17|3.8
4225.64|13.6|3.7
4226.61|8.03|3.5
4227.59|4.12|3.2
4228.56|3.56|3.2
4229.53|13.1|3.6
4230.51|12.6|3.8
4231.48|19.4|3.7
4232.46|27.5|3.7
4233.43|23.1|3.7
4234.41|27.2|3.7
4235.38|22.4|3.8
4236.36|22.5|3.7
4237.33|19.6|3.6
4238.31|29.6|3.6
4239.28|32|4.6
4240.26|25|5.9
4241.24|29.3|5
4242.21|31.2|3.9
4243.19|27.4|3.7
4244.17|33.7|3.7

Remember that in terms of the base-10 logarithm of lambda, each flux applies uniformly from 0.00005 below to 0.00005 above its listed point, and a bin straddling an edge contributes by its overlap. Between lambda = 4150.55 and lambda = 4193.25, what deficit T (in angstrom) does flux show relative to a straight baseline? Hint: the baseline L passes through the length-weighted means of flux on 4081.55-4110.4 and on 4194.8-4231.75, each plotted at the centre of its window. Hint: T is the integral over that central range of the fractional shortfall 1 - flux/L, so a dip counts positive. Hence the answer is -4.50 angstrom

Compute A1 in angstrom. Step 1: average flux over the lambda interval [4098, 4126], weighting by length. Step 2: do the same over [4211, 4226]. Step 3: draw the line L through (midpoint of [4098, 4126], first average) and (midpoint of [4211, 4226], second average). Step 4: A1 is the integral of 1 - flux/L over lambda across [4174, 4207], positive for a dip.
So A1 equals 0.7 angstrom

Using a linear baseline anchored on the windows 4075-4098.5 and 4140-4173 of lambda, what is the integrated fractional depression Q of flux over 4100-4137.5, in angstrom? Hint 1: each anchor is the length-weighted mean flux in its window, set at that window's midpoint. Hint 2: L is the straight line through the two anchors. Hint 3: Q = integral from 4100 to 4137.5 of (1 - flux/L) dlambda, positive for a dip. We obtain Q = 1.7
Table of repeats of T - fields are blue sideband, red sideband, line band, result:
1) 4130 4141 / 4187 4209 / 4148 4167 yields -2.64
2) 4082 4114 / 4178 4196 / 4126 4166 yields -1.14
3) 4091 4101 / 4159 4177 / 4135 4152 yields 1.05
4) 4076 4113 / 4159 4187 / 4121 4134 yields -0.57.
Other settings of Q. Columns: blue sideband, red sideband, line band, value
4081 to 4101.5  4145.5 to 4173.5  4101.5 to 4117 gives 1.3 angstrom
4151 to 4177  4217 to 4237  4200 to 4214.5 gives -2.5 angstrom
